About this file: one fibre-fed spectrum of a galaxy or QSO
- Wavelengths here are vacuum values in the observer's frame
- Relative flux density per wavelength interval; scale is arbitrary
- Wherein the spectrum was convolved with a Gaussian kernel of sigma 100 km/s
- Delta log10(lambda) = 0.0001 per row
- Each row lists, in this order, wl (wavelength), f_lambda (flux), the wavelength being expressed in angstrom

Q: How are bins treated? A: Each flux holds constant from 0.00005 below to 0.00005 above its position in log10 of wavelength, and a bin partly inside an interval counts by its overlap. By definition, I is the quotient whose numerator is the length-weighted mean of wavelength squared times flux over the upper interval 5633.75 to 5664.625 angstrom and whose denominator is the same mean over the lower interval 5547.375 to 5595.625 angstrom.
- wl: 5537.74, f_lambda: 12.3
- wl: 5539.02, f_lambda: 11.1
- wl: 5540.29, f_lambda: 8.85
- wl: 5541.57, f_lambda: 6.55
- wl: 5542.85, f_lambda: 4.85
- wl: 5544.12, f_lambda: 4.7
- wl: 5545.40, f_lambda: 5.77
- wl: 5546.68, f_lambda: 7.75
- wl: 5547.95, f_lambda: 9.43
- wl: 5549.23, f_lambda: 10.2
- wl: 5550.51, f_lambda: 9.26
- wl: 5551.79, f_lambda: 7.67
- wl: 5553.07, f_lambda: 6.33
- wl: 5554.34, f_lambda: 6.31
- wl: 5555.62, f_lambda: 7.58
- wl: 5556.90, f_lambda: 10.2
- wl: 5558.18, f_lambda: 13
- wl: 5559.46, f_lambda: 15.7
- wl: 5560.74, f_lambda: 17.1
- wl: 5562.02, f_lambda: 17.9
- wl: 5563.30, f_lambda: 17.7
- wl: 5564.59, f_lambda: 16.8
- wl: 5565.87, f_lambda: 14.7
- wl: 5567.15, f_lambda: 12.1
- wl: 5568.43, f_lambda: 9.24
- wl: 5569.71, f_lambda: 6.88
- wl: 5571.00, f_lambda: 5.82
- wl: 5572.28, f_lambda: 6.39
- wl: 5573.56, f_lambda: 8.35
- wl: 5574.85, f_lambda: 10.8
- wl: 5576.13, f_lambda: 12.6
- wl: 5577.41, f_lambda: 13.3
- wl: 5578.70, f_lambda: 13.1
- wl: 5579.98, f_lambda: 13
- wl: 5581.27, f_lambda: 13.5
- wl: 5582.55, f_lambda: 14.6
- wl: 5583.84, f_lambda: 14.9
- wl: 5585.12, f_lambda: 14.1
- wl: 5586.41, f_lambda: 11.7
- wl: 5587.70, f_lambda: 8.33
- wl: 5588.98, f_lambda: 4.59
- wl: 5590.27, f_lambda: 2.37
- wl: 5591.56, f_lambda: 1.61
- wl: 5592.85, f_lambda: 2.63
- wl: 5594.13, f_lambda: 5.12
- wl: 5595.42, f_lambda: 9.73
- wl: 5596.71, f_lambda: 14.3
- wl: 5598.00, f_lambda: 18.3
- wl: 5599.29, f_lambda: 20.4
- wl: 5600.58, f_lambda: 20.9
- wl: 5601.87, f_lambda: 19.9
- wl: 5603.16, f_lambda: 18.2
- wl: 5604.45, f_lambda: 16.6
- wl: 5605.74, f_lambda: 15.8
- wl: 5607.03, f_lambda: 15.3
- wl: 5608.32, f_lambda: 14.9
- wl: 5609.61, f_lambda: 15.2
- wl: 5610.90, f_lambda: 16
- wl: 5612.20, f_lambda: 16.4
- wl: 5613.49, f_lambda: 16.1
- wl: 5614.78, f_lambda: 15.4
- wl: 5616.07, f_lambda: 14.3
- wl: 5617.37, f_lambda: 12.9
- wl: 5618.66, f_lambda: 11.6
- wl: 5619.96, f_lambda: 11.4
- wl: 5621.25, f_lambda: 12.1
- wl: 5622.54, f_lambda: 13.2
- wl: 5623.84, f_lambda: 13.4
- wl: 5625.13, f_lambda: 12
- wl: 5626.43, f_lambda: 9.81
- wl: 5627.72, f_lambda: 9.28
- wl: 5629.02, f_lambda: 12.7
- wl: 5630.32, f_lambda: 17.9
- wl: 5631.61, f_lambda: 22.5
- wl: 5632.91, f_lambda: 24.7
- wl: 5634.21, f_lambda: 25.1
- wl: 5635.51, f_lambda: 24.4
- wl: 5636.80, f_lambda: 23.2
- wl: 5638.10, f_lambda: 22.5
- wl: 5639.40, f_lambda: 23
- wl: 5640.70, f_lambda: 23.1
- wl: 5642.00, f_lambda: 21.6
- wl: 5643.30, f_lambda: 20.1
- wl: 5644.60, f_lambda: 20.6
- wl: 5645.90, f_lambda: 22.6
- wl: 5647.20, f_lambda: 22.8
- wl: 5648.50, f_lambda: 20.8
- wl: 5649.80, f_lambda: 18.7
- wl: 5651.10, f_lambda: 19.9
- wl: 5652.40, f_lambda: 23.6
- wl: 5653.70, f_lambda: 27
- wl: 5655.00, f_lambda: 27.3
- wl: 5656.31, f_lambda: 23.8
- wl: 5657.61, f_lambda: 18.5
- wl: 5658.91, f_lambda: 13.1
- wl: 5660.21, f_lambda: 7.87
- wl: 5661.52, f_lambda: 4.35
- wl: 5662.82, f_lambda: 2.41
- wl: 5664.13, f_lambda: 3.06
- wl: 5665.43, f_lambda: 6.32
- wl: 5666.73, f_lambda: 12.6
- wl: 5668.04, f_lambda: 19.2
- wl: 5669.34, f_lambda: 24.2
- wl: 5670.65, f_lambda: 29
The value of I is 1.9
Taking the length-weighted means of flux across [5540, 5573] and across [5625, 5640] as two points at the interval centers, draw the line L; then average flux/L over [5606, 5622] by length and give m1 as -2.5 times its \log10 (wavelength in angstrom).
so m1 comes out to 0.18 mag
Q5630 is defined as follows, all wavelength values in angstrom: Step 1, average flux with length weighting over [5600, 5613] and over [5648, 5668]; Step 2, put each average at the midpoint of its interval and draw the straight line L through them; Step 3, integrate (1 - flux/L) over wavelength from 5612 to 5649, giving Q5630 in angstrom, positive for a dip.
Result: -3.9 angstrom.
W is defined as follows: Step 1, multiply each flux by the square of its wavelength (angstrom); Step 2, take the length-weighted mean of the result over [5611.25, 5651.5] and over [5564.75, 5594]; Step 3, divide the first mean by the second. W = 1.86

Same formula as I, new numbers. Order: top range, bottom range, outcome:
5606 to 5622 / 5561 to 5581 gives 1.21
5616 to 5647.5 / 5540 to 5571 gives 1.80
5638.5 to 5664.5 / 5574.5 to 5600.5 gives 1.68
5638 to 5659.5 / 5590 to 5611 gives 1.63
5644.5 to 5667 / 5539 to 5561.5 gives 1.88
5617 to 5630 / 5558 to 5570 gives 0.85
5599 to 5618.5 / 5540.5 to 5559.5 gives 2.05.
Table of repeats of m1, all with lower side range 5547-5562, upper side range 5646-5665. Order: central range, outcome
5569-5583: 0.12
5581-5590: 0.11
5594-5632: -0.06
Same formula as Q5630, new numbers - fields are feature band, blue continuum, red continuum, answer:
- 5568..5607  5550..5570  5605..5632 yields 4.10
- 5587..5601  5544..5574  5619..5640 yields 4.33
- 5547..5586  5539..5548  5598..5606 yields -0.67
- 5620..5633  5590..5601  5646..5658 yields 2.37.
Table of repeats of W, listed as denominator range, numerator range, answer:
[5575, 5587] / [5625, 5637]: 1.39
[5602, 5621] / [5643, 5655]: 1.49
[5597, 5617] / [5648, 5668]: 0.93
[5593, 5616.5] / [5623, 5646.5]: 1.26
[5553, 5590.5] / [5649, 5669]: 1.38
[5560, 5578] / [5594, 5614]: 1.34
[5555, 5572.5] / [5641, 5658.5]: 1.84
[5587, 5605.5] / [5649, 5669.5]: 1.36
